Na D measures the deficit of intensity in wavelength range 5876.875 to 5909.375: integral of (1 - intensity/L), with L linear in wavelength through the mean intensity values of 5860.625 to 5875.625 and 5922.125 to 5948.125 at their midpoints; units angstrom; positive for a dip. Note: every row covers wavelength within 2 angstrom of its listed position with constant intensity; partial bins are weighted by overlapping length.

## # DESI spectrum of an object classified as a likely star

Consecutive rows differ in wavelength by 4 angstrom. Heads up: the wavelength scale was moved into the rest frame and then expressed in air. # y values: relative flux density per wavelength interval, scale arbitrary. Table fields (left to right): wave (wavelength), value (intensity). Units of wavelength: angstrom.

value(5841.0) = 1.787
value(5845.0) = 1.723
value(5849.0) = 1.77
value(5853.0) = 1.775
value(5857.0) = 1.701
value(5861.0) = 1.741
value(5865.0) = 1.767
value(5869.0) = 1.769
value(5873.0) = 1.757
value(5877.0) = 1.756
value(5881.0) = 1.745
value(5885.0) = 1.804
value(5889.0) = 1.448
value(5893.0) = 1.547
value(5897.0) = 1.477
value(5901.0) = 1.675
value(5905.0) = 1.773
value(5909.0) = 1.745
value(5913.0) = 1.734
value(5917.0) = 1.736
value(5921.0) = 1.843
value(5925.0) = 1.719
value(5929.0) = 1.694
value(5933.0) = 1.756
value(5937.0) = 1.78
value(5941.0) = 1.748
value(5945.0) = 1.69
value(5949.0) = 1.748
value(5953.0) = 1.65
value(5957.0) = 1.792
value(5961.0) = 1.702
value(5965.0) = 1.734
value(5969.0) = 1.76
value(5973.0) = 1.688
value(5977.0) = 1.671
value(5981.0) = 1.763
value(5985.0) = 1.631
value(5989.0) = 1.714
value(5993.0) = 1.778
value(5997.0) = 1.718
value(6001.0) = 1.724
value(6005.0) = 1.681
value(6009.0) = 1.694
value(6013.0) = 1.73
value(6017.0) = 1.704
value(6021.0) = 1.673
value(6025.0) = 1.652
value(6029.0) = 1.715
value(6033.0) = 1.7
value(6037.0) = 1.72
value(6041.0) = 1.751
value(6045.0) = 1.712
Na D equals 1.8 angstrom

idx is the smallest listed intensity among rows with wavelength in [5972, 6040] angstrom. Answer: 1.631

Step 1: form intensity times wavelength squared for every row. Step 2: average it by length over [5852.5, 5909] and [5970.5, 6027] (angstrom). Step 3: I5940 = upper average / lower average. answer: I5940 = 1.0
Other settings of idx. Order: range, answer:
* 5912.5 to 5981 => 1.65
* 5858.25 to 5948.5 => 1.448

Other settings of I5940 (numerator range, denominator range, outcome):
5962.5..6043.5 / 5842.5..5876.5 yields 1.02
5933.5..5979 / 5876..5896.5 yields 1.08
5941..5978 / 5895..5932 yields 1.02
